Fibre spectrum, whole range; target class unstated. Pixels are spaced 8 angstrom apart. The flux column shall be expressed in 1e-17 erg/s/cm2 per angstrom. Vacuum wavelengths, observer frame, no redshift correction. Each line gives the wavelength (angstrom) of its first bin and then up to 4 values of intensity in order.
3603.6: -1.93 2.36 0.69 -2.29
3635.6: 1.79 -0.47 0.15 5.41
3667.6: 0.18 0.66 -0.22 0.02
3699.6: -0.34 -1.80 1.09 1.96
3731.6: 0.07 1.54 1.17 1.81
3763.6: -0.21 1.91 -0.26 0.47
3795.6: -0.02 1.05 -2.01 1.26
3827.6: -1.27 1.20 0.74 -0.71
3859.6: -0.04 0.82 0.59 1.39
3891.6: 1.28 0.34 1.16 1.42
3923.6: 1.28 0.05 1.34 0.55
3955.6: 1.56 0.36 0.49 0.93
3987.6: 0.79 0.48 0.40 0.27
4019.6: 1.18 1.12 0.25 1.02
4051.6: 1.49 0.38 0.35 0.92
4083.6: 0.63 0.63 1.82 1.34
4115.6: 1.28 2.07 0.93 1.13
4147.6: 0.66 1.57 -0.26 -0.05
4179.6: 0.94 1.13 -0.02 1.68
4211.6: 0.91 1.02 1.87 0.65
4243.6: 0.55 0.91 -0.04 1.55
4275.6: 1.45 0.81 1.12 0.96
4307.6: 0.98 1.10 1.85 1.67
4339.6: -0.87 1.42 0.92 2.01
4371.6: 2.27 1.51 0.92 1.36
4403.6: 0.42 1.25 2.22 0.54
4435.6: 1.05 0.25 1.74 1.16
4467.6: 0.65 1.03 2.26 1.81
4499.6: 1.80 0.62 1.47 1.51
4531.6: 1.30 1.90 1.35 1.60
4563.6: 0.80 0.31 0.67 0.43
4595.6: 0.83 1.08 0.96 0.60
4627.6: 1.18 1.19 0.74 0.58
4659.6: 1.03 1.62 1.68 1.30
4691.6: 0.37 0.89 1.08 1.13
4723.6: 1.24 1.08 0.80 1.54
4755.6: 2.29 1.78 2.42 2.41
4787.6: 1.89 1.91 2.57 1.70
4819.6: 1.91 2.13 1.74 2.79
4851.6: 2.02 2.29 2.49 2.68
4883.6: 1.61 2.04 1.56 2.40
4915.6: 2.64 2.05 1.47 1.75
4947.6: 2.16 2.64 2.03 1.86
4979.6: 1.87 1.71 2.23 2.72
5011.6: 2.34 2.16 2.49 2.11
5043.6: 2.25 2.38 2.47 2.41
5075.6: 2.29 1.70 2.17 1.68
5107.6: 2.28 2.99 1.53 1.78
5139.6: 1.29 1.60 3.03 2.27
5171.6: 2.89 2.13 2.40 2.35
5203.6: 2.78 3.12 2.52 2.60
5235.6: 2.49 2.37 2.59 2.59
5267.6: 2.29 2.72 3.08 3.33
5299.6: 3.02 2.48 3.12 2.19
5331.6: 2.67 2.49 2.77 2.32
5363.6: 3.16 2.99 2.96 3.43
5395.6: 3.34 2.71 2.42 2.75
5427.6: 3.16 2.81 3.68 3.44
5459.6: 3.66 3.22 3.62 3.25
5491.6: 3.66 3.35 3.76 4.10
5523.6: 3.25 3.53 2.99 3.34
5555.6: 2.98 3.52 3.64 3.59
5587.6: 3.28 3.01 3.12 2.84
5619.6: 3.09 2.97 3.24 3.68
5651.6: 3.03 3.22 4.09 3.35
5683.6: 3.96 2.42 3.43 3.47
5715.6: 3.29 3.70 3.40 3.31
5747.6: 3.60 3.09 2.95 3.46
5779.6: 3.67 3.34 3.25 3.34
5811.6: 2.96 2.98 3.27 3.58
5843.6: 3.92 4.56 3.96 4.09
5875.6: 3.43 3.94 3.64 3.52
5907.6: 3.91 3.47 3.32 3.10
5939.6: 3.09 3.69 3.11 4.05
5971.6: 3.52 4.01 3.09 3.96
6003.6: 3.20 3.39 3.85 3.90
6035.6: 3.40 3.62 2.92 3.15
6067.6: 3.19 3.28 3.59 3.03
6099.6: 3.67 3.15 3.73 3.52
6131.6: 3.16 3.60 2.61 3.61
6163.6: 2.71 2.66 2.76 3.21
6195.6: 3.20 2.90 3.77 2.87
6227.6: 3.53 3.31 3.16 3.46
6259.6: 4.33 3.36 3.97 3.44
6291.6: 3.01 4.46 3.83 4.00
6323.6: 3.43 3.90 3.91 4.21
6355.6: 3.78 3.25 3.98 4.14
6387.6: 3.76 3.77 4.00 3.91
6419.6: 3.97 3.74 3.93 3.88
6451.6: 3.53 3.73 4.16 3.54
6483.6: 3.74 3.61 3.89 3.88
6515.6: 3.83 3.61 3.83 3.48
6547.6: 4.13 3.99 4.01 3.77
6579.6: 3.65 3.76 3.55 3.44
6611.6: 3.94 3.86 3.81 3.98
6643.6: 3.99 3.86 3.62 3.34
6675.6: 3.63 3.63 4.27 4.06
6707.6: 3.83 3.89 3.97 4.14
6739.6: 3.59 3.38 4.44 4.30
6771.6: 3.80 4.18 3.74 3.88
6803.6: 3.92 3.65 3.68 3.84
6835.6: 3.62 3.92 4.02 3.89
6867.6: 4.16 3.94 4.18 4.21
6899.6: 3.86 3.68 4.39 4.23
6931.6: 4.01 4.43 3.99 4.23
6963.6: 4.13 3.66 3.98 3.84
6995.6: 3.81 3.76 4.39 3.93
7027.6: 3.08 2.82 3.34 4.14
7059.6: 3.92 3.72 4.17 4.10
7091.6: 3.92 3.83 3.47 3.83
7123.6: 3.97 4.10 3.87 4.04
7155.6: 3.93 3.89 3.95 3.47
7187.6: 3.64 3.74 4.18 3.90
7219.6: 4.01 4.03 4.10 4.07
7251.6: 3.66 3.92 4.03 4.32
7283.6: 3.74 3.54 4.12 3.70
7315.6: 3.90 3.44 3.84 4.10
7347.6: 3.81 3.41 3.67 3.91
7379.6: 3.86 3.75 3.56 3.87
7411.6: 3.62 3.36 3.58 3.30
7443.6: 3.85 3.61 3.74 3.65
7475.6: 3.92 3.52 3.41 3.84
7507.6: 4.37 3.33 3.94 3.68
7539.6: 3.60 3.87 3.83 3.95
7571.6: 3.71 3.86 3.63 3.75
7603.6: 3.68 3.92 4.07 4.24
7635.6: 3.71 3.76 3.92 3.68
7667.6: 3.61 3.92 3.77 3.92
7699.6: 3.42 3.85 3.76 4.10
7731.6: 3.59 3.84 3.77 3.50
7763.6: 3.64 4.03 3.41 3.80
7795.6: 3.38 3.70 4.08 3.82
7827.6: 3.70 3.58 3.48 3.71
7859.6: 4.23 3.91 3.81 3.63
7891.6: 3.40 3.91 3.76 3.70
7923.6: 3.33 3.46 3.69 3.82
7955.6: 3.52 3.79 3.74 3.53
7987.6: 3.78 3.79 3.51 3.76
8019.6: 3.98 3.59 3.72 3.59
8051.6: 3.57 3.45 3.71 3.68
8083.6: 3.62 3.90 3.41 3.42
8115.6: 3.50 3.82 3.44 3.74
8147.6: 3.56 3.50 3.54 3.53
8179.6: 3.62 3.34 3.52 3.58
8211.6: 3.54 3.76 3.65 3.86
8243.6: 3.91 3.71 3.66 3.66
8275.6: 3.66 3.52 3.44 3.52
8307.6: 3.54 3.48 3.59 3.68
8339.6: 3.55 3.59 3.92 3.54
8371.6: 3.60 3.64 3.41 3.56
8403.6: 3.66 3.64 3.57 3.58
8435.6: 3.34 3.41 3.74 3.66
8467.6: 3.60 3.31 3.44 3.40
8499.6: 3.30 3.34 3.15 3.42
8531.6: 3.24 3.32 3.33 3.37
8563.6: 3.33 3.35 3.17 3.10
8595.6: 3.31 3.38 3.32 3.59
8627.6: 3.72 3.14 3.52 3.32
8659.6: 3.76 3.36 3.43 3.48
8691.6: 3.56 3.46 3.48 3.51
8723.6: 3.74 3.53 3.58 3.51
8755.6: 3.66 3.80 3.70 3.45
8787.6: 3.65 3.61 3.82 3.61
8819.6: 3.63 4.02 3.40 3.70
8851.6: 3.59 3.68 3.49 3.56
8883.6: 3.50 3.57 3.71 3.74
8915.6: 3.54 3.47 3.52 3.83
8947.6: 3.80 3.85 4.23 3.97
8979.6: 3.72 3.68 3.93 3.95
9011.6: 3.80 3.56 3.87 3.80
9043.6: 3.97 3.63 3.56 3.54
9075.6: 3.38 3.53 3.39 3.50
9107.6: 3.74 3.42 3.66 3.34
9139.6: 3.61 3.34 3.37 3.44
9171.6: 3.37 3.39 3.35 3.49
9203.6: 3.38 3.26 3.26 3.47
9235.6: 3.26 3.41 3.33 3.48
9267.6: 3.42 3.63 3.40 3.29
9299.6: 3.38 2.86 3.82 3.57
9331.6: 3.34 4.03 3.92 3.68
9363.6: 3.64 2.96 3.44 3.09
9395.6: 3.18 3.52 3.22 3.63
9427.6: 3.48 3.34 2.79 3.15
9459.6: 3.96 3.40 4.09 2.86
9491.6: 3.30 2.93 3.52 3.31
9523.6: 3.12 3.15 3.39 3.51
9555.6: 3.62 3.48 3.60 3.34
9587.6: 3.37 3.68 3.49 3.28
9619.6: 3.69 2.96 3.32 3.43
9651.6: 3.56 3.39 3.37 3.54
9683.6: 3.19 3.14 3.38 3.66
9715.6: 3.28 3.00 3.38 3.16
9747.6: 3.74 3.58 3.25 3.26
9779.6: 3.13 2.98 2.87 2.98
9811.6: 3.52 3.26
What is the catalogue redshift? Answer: 0.194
